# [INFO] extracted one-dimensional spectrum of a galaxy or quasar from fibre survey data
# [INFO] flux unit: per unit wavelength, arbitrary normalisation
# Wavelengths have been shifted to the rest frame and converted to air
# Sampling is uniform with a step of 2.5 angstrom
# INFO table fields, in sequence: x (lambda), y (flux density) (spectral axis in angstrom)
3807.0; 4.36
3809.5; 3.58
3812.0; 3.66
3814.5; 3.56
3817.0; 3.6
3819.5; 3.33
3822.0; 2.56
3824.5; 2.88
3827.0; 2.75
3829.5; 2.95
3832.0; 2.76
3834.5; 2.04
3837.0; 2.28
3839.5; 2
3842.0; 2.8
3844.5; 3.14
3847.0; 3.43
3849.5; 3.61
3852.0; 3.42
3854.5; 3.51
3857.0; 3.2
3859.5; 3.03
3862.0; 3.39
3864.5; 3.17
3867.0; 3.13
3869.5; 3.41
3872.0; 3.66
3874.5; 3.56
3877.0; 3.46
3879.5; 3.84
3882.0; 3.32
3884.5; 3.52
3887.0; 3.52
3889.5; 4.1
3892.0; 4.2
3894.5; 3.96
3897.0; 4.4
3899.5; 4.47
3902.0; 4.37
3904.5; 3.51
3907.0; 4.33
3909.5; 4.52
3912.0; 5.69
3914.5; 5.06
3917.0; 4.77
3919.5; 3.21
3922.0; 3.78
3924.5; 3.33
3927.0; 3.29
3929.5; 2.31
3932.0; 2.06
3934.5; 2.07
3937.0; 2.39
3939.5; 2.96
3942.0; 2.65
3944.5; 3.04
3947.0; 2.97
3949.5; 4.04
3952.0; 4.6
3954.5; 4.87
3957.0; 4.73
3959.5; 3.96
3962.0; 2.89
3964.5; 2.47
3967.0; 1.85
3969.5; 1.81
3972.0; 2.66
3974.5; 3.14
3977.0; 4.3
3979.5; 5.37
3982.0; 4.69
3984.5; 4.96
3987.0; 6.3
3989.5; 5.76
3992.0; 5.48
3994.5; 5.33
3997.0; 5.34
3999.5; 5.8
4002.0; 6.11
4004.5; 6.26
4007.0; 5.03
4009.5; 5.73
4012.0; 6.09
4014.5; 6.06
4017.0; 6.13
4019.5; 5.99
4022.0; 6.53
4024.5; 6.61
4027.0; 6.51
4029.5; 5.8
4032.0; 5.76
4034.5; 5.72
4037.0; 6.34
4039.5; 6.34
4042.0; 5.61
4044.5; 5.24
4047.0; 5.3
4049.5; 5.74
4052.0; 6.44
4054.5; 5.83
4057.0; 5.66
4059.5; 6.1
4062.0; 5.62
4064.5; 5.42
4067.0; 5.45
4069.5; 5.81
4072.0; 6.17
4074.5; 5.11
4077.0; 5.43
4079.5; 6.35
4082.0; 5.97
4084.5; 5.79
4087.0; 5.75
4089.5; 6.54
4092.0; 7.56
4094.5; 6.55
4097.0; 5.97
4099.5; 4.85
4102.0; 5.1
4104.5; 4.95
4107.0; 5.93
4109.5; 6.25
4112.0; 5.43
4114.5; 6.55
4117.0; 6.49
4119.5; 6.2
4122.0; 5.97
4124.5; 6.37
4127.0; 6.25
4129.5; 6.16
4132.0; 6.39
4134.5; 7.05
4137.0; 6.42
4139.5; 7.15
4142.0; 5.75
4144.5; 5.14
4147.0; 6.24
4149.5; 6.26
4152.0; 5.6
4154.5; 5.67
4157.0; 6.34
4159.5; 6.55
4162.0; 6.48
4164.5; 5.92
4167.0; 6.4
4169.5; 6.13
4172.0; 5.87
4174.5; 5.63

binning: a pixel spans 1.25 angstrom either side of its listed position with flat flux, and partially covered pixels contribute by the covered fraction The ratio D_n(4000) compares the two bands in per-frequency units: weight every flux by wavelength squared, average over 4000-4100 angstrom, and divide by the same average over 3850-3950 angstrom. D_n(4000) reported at 1.80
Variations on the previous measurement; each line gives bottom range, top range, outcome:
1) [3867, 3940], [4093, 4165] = 1.84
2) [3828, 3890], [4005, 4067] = 2.01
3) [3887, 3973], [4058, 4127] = 1.80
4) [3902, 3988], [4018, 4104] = 1.71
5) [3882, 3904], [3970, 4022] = 1.40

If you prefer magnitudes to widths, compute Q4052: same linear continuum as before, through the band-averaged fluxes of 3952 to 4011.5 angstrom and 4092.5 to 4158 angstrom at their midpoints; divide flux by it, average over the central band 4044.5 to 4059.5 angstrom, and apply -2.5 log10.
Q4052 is -0.09 mag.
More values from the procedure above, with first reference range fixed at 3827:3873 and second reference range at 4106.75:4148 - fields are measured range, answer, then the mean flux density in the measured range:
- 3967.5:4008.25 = -0.04 mag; 4.84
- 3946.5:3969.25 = 0.20 mag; 3.54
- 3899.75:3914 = -0.22 mag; 4.51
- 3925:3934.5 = 0.47 mag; 2.55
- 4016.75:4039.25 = -0.21 mag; 6.16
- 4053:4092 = -0.05 mag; 5.86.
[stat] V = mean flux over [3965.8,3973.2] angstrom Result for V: 2.1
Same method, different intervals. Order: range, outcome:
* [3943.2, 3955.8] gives 3.9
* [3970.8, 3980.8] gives 3.88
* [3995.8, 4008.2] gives 5.71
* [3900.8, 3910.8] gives 4.19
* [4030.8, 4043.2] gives 5.96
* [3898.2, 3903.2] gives 4.42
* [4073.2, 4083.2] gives 5.72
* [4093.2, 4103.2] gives 5.63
